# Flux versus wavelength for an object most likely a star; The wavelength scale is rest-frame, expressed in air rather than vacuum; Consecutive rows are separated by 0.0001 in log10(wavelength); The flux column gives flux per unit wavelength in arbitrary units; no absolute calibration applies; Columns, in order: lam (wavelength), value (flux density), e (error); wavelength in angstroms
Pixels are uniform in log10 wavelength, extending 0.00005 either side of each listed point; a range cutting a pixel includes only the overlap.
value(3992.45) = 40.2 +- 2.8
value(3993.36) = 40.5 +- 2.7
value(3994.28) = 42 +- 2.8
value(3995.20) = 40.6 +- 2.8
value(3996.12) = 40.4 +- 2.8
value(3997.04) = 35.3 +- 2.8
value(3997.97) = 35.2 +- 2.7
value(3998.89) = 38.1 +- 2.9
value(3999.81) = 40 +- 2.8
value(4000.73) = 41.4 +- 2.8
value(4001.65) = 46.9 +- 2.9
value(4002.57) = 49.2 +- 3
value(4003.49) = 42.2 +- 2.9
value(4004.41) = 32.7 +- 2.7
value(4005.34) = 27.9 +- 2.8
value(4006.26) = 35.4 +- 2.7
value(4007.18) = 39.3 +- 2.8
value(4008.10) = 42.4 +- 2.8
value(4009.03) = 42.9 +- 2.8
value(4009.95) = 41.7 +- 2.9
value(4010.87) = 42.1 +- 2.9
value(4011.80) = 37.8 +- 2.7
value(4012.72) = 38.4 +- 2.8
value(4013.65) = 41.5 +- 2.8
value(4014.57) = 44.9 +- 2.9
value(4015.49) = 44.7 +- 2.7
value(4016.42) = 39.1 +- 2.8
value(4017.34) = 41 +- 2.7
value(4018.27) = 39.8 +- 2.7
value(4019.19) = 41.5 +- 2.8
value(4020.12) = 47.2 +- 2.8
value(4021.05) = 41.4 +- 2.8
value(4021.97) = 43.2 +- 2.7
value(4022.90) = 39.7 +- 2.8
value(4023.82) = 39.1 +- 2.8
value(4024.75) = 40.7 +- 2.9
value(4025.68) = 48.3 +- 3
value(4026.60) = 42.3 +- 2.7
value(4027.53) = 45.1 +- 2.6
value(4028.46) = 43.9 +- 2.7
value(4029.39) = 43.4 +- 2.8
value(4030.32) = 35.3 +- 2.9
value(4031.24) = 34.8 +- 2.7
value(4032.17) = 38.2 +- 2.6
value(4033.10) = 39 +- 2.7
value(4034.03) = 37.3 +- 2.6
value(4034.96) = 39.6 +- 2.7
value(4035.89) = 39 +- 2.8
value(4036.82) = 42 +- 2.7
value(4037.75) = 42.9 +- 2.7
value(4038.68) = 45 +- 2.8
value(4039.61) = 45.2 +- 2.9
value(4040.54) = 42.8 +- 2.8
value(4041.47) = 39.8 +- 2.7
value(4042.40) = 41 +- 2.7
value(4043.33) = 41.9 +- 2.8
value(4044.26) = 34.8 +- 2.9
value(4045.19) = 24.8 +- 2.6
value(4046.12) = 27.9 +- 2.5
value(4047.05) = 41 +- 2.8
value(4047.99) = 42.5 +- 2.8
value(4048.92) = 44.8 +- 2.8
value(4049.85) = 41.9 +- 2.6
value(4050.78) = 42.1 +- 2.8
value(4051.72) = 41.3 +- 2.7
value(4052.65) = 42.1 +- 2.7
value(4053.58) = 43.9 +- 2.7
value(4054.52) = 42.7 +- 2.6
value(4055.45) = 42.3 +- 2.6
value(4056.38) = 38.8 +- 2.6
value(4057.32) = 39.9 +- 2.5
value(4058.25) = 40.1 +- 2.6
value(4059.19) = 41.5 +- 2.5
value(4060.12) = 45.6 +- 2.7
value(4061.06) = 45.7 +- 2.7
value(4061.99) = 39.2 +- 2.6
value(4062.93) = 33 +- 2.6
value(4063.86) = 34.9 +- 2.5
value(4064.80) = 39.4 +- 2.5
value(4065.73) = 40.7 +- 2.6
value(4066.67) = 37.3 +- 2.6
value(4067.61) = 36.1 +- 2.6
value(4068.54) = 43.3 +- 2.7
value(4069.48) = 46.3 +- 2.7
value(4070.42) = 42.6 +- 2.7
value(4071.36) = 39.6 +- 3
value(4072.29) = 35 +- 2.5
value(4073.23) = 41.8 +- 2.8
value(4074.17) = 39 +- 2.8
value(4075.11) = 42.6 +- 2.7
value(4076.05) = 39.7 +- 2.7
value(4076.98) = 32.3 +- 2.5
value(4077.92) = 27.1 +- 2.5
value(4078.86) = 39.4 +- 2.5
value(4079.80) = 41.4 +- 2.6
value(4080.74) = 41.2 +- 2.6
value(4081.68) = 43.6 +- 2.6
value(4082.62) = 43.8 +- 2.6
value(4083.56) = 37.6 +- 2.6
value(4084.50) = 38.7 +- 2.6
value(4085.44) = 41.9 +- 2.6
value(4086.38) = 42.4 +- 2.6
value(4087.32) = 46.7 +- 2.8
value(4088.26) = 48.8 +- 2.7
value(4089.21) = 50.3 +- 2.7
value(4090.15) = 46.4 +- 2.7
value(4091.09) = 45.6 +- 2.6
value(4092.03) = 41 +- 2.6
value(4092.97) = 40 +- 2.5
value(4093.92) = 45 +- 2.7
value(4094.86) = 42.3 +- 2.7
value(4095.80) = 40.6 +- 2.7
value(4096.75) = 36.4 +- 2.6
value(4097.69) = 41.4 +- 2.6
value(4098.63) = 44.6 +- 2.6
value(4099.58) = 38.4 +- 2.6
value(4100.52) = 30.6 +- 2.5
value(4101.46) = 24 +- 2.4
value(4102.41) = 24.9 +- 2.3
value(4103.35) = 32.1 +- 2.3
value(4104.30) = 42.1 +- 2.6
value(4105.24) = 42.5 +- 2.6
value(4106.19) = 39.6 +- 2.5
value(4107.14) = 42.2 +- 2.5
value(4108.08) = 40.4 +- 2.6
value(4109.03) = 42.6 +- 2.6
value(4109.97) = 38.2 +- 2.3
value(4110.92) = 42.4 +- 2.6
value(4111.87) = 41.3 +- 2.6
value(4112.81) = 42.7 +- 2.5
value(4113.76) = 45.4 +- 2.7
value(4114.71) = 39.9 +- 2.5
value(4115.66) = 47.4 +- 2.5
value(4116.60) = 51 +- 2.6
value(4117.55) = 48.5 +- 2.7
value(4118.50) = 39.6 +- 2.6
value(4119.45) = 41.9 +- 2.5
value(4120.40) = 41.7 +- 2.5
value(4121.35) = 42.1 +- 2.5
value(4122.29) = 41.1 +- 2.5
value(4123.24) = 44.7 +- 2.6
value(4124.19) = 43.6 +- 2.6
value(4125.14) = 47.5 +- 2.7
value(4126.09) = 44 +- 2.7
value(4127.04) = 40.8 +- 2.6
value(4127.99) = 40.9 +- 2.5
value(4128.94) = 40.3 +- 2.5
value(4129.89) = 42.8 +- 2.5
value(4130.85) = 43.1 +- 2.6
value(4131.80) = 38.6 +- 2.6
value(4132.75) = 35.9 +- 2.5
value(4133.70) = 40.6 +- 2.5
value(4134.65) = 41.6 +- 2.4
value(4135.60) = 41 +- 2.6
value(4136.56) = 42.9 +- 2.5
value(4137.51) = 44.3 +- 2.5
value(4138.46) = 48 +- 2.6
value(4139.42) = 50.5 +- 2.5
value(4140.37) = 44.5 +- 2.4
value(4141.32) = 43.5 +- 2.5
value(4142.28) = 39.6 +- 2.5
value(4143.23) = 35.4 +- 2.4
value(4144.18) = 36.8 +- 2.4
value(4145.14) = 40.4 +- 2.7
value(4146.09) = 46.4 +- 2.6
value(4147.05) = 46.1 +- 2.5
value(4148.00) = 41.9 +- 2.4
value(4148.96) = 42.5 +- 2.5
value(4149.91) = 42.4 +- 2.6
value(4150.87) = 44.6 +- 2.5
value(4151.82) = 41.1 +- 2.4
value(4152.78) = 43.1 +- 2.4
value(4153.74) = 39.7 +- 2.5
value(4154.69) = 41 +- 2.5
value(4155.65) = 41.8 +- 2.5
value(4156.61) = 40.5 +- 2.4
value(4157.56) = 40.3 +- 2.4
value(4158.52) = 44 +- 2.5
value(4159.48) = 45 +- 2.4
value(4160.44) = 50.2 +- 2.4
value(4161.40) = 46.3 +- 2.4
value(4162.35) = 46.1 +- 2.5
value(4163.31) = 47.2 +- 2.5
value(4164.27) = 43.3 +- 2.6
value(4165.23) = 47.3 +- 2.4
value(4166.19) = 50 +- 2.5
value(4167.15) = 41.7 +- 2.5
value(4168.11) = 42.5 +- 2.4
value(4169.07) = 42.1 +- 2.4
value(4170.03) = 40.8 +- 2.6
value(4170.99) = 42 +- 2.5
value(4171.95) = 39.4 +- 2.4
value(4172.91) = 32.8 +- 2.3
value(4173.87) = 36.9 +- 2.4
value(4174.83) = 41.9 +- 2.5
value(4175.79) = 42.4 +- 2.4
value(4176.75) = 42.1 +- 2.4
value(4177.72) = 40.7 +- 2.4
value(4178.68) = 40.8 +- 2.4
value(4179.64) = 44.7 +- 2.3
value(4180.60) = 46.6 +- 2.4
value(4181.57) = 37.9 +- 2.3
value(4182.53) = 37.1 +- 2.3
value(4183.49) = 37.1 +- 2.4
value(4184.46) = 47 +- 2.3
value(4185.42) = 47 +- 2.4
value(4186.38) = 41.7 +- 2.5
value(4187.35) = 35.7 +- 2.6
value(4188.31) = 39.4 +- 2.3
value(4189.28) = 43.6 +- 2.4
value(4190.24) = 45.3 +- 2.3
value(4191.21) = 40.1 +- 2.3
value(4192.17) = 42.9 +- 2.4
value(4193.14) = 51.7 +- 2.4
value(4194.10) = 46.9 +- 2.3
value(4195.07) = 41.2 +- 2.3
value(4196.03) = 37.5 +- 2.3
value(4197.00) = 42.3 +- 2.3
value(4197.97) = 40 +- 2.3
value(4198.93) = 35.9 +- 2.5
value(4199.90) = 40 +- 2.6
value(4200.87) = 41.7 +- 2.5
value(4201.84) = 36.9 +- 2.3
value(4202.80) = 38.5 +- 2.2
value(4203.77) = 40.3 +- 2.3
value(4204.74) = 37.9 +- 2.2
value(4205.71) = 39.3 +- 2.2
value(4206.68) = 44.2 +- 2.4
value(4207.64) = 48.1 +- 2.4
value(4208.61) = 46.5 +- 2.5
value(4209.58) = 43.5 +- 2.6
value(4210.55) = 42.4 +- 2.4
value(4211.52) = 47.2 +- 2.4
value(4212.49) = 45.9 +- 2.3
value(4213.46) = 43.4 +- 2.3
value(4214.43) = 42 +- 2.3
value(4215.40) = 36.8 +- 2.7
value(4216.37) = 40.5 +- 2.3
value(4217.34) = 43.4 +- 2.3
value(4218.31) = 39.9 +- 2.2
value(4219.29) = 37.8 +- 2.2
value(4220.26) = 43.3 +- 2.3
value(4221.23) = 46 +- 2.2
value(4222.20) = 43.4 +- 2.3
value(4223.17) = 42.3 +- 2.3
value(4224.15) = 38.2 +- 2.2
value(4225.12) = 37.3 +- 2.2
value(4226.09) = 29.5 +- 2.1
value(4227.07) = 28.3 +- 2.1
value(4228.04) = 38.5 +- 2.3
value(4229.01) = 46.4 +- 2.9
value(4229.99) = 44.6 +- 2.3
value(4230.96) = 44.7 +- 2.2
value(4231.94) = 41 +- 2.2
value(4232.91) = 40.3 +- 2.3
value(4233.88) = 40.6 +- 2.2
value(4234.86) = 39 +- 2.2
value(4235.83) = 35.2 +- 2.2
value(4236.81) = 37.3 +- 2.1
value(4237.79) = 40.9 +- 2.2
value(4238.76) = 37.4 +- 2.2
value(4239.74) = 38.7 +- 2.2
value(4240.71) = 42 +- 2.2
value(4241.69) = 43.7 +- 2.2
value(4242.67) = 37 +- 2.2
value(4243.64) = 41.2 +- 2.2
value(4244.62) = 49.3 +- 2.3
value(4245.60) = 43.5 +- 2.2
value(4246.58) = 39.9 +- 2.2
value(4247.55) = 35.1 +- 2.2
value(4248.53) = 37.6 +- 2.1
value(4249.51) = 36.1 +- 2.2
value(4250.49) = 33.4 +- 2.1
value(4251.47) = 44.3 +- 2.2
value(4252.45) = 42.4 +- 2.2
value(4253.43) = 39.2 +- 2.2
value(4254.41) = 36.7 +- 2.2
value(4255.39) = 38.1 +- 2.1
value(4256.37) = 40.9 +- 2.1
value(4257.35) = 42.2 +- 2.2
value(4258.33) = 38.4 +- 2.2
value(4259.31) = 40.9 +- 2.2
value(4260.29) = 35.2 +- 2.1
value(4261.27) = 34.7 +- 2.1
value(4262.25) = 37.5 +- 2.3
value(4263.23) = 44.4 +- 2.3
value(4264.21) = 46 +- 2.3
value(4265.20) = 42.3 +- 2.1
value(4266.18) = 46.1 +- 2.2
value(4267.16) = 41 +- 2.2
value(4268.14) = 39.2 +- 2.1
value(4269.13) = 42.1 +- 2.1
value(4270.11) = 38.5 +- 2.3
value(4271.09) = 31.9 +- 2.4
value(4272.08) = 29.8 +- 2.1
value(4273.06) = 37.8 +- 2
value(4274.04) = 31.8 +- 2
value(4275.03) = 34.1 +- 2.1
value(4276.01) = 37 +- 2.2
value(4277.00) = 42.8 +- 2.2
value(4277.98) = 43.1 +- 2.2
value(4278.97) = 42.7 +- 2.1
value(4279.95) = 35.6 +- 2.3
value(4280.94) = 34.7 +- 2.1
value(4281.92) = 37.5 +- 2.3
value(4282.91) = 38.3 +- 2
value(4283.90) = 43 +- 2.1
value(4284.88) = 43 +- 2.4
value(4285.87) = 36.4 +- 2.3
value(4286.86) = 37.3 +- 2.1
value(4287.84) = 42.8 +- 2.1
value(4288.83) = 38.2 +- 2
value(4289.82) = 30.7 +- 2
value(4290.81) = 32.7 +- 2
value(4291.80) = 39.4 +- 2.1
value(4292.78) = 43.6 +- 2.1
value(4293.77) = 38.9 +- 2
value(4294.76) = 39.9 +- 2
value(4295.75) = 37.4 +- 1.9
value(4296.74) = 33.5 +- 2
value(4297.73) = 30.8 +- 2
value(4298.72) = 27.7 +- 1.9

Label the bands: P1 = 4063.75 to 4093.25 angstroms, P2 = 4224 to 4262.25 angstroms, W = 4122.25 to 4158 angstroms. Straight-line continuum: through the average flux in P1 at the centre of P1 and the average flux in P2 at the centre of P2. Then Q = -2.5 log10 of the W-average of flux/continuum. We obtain -0.051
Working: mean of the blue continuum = 40.9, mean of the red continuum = 39.2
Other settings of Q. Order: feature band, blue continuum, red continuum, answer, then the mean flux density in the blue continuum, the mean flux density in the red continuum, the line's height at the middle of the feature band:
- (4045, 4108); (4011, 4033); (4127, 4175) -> 0.048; 41.3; 42.4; 41.8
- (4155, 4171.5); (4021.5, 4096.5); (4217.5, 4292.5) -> -0.108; 40.7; 39.2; 39.9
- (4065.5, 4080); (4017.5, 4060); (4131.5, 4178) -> 0.063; 40.7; 42.5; 41.2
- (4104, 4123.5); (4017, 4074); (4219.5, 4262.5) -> -0.066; 40.5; 39.6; 40.2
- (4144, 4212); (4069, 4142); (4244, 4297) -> -0.053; 41.4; 38.9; 40.3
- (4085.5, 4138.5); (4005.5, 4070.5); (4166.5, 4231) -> -0.019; 40.6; 41.3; 40.9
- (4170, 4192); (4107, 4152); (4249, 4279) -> 0.005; 42.6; 39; 41.2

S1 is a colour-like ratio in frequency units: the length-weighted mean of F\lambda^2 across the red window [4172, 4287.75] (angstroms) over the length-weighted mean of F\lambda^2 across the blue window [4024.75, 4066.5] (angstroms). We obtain 1.1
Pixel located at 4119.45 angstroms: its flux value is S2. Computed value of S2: 41.9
